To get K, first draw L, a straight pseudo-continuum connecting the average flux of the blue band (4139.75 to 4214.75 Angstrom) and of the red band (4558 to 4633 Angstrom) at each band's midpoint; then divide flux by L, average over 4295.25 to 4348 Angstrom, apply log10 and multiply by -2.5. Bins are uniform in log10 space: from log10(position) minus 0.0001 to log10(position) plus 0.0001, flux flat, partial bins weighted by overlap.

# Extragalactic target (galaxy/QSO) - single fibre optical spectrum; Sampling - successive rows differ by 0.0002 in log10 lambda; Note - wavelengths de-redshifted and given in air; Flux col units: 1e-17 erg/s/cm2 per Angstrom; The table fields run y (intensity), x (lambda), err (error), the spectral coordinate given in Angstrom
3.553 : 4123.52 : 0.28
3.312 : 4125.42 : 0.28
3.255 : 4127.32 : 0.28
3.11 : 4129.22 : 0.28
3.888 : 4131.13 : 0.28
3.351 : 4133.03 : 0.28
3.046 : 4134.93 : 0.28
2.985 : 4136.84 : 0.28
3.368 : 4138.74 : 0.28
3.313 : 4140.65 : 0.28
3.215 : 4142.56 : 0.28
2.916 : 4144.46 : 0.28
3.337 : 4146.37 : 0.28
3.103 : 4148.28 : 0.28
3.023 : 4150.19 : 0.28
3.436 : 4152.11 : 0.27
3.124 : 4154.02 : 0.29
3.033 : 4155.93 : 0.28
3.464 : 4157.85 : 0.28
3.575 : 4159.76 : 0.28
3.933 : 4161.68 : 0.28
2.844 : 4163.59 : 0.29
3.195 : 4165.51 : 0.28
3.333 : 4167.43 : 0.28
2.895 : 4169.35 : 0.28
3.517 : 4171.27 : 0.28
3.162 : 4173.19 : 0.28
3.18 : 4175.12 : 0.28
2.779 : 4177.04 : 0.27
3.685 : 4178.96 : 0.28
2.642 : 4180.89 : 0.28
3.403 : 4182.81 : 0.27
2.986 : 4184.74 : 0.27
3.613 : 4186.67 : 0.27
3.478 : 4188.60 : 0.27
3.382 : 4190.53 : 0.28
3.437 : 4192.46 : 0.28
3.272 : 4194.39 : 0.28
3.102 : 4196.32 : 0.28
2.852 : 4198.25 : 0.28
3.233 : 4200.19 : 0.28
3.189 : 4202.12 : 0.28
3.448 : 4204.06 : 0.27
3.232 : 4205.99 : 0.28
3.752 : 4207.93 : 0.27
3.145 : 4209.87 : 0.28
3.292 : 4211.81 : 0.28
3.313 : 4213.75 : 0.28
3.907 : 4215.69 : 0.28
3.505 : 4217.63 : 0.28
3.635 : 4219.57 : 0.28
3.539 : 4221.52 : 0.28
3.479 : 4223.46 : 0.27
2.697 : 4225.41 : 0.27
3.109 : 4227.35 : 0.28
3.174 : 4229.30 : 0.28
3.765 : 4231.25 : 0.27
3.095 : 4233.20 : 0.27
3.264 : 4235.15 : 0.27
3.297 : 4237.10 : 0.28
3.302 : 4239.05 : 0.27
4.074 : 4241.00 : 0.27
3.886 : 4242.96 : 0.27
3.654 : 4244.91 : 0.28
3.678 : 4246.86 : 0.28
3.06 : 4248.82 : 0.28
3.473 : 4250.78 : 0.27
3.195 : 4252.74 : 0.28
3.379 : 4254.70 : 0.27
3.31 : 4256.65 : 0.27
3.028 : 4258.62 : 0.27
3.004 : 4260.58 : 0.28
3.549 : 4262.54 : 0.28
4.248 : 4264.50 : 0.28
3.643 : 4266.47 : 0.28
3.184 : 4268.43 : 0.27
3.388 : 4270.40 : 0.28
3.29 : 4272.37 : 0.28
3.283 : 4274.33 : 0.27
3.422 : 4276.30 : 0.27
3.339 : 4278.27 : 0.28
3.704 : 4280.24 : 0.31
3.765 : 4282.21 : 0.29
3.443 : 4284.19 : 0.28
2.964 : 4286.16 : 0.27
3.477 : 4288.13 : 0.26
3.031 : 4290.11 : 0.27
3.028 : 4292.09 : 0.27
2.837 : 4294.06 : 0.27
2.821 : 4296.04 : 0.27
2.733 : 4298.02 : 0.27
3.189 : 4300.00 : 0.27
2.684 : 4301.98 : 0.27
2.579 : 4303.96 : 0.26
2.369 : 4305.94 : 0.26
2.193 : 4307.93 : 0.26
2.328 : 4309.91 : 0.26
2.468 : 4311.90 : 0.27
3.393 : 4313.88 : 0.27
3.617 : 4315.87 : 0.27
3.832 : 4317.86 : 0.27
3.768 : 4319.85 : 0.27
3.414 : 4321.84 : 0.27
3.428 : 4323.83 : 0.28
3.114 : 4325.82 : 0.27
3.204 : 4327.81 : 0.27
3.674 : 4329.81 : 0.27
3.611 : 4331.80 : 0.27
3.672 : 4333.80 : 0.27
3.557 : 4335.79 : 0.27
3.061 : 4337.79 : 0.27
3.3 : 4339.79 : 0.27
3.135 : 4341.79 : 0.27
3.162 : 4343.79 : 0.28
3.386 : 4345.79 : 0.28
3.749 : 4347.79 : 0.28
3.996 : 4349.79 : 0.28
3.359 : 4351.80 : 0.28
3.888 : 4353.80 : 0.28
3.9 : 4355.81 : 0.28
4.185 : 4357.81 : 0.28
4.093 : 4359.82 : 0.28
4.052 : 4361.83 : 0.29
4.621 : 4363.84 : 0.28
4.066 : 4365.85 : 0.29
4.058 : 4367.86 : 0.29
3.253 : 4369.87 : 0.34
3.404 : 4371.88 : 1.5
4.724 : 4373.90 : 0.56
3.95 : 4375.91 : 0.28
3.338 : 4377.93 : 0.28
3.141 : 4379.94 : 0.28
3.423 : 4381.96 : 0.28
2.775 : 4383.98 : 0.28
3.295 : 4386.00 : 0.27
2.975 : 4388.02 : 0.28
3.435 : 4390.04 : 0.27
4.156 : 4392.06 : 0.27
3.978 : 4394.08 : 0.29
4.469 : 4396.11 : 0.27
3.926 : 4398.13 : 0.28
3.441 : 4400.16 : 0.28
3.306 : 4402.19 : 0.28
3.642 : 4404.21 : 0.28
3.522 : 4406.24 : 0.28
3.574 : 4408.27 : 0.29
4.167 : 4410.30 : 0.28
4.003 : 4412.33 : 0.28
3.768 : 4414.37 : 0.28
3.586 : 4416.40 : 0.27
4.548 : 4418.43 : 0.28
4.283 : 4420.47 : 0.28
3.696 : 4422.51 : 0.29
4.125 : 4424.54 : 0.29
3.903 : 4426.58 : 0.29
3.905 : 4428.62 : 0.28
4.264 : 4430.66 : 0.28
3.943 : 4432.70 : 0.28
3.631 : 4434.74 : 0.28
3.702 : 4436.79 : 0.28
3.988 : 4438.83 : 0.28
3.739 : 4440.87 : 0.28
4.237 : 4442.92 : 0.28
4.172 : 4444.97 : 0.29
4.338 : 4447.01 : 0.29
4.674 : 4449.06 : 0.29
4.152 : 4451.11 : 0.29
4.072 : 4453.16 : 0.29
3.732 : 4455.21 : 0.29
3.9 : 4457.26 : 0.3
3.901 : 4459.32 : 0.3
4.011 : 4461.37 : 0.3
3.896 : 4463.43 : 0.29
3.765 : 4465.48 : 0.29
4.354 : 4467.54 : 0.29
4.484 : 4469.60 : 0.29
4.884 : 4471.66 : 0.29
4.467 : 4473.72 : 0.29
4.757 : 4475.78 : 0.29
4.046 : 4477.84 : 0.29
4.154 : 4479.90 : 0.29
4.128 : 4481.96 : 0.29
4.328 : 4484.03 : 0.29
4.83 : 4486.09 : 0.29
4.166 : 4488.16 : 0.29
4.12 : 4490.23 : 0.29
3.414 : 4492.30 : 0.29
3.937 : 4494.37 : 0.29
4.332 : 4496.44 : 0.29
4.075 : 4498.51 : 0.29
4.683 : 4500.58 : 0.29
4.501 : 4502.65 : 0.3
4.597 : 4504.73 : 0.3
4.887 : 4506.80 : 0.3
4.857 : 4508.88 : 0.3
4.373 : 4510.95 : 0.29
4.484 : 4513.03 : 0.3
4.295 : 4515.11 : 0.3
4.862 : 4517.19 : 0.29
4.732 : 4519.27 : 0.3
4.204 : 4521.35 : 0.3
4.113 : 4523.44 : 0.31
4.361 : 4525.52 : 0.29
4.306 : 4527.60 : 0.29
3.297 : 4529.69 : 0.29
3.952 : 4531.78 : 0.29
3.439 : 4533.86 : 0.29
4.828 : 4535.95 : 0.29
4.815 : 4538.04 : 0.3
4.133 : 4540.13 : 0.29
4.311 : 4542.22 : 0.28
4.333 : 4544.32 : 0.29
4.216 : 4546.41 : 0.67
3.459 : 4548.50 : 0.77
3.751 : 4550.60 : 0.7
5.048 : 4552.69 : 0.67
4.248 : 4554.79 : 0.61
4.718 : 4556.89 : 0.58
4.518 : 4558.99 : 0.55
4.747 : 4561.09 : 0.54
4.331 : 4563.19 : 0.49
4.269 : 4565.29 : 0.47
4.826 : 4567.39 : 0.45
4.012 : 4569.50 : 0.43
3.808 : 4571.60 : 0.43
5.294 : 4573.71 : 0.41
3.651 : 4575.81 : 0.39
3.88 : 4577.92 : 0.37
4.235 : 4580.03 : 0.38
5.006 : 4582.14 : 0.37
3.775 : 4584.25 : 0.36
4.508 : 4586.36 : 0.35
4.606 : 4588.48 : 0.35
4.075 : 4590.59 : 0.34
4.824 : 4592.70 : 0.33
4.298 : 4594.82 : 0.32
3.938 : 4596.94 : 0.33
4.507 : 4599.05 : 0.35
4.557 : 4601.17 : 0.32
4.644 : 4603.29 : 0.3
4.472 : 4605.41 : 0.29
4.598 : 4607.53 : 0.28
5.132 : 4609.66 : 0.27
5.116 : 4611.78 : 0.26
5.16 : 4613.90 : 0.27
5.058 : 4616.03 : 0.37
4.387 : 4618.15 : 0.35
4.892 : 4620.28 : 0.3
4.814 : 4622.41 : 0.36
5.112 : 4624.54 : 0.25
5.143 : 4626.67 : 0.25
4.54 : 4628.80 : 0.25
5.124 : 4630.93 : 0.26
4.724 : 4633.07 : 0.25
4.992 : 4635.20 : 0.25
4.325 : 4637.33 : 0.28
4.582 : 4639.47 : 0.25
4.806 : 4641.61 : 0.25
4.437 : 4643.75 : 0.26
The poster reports 0.175 mag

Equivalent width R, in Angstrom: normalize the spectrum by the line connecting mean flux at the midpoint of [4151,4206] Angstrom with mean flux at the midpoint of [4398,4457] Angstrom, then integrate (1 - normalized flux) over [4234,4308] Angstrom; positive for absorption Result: 4.93 Angstrom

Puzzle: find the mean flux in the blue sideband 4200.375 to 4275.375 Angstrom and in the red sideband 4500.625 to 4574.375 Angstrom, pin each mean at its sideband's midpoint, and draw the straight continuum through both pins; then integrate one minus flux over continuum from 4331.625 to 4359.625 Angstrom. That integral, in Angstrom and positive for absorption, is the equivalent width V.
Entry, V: 1.27 Angstrom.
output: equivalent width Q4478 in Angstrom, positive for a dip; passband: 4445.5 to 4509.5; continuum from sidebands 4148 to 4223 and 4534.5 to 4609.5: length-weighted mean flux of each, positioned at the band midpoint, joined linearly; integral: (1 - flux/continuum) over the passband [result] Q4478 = -2.3 Angstrom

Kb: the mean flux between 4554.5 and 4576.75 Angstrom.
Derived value 4.41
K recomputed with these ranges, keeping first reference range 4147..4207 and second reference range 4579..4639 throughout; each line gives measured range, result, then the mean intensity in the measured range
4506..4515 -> -0.07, 4.61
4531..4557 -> 0.05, 4.24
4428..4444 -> 0.05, 3.93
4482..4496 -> 0.03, 4.14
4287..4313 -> 0.30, 2.75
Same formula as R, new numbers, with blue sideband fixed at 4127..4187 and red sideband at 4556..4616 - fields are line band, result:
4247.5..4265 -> 0.92 Angstrom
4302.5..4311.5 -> 3.15 Angstrom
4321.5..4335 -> 1.05 Angstrom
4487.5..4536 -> 0.00 Angstrom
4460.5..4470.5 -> 0.10 Angstrom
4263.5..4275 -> 0.17 Angstrom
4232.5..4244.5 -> -0.10 Angstrom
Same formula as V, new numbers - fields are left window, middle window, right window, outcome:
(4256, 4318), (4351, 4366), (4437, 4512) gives -1.9 Angstrom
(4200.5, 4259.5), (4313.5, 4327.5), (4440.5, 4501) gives 0.7 Angstrom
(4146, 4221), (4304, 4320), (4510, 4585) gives 3.2 Angstrom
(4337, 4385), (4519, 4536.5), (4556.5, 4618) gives 0.8 Angstrom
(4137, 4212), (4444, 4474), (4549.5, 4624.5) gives -0.4 Angstrom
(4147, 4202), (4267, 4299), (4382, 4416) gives 1.8 Angstrom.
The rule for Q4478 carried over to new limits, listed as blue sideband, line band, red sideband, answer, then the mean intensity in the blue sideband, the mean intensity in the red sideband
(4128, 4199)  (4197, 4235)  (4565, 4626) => 0.78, 3.24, 4.54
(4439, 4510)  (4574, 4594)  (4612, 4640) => 1.54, 4.25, 4.85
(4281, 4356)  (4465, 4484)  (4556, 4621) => -1.83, 3.24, 4.51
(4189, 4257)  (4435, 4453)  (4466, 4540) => 0.15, 3.38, 4.34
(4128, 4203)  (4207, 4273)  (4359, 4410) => -0.42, 3.24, 3.71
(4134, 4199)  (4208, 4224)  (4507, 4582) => -0.58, 3.23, 4.32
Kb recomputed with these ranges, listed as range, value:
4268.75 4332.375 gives 3.17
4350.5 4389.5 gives 3.71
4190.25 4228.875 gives 3.32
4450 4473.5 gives 4.12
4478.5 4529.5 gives 4.34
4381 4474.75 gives 3.92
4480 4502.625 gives 4.21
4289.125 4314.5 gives 2.73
